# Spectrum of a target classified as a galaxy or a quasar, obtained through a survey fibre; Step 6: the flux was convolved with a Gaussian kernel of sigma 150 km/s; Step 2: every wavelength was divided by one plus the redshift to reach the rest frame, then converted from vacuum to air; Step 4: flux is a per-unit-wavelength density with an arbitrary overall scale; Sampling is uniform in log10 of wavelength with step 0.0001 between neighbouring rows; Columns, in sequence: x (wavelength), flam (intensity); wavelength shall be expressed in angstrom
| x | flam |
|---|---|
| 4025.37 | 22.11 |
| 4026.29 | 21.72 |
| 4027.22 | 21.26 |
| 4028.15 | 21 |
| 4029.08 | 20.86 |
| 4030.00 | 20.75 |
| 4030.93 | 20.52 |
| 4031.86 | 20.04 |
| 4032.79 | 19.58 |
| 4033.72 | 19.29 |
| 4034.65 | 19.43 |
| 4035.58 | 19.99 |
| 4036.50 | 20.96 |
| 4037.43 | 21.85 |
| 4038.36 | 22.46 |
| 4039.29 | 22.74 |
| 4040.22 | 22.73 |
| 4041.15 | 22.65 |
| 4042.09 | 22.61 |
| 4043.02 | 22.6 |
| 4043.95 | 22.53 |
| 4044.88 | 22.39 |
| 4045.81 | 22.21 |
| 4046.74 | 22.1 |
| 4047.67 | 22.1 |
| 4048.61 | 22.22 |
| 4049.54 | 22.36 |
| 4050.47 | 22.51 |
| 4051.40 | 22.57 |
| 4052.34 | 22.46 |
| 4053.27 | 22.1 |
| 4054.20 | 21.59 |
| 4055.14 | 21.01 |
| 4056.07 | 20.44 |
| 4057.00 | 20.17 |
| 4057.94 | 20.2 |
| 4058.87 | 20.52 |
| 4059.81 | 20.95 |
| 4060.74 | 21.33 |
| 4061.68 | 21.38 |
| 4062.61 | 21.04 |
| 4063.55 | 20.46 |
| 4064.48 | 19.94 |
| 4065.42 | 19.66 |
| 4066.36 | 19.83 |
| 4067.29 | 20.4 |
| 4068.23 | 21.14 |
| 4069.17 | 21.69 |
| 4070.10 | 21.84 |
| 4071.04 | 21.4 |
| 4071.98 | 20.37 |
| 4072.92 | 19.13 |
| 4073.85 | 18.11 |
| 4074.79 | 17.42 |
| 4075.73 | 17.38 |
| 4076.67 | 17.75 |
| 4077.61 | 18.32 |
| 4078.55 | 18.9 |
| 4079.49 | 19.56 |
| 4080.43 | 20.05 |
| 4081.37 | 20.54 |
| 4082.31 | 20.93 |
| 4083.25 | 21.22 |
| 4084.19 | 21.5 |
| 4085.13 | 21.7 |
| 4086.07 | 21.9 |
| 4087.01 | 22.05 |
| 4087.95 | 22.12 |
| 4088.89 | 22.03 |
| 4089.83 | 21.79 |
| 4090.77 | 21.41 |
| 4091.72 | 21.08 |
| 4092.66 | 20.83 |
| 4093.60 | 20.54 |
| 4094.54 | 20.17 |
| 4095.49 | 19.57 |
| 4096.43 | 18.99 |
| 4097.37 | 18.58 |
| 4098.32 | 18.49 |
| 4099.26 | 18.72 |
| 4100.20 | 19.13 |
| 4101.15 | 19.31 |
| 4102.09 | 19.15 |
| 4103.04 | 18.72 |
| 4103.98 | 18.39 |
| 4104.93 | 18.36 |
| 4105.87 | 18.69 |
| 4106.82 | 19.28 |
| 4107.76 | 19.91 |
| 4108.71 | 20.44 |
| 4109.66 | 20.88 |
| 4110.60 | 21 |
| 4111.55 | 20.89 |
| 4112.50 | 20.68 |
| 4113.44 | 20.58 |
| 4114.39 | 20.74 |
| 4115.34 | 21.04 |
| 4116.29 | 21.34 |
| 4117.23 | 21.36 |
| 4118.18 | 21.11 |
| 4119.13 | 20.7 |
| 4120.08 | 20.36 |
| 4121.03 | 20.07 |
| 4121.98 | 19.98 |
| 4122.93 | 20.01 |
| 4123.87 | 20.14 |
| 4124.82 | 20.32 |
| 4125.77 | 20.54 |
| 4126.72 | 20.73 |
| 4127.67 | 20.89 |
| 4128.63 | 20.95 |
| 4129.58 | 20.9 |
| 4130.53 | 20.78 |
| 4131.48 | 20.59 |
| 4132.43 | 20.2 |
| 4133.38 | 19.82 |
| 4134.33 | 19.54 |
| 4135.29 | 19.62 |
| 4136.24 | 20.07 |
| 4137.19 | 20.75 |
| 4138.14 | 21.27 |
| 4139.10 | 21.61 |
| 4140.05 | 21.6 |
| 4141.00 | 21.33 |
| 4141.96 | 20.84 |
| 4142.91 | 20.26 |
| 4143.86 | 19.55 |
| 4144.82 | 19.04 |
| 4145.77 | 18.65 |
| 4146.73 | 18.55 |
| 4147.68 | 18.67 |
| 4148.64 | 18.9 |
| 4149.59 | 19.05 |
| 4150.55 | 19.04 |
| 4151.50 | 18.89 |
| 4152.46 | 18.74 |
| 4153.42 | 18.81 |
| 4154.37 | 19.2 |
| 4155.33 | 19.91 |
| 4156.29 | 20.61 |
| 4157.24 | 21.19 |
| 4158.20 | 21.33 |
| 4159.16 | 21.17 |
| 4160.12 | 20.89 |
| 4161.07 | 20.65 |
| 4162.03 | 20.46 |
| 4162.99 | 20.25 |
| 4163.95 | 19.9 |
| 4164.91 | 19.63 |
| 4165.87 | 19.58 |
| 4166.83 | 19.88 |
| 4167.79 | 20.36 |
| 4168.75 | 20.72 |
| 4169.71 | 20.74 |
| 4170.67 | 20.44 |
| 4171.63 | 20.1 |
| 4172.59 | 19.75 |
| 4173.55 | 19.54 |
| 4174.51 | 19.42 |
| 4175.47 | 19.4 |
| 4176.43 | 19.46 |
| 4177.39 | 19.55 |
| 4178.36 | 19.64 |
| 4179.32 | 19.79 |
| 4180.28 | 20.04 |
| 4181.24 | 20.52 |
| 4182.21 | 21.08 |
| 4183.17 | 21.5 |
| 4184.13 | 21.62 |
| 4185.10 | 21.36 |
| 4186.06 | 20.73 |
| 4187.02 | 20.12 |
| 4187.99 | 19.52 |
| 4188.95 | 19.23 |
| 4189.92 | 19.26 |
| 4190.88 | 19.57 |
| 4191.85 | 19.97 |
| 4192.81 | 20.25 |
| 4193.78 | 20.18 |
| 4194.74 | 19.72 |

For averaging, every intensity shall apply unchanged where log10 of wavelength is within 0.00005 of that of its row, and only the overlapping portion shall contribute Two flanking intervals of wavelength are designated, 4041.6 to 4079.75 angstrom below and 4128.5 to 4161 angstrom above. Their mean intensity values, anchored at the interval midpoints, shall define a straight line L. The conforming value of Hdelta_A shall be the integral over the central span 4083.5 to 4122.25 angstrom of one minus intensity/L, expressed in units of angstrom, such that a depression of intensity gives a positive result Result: 0.18 angstrom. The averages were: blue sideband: 20.8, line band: 20.3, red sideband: 20.1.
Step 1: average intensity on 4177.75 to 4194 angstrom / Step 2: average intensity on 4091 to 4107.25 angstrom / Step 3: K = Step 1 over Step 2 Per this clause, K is 1.0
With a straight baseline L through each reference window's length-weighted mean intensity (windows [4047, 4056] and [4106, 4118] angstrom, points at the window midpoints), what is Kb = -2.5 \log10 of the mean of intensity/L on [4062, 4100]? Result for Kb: 0.06 mag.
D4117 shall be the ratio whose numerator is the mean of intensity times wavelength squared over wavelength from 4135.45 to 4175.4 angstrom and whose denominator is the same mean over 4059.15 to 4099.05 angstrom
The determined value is 1.02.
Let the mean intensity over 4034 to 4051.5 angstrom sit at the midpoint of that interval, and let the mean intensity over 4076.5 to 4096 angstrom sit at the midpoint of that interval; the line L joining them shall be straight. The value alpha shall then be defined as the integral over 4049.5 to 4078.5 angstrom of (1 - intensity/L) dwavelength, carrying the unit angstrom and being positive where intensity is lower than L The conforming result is 1.28 angstrom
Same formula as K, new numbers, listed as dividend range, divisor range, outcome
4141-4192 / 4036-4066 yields 0.92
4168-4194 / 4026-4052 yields 0.93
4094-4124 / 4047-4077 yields 0.96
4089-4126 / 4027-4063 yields 0.94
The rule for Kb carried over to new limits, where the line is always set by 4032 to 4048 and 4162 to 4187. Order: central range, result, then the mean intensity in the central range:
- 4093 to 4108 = 0.10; 19.1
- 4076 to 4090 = 0.03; 20.6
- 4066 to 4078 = 0.09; 19.6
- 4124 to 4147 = 0.01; 20.4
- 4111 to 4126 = 0.01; 20.6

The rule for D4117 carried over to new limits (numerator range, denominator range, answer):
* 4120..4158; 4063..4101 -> 1.02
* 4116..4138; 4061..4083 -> 1.06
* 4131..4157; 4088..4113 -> 1.02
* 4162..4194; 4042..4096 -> 1.01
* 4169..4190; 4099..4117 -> 1.05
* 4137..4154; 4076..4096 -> 0.98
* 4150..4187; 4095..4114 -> 1.07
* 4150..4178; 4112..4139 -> 0.99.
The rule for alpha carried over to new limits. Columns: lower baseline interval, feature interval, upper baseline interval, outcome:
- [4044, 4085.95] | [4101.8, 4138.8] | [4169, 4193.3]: 0.26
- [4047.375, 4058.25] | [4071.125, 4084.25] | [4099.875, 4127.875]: 1.04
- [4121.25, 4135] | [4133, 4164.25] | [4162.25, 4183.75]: 0.35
